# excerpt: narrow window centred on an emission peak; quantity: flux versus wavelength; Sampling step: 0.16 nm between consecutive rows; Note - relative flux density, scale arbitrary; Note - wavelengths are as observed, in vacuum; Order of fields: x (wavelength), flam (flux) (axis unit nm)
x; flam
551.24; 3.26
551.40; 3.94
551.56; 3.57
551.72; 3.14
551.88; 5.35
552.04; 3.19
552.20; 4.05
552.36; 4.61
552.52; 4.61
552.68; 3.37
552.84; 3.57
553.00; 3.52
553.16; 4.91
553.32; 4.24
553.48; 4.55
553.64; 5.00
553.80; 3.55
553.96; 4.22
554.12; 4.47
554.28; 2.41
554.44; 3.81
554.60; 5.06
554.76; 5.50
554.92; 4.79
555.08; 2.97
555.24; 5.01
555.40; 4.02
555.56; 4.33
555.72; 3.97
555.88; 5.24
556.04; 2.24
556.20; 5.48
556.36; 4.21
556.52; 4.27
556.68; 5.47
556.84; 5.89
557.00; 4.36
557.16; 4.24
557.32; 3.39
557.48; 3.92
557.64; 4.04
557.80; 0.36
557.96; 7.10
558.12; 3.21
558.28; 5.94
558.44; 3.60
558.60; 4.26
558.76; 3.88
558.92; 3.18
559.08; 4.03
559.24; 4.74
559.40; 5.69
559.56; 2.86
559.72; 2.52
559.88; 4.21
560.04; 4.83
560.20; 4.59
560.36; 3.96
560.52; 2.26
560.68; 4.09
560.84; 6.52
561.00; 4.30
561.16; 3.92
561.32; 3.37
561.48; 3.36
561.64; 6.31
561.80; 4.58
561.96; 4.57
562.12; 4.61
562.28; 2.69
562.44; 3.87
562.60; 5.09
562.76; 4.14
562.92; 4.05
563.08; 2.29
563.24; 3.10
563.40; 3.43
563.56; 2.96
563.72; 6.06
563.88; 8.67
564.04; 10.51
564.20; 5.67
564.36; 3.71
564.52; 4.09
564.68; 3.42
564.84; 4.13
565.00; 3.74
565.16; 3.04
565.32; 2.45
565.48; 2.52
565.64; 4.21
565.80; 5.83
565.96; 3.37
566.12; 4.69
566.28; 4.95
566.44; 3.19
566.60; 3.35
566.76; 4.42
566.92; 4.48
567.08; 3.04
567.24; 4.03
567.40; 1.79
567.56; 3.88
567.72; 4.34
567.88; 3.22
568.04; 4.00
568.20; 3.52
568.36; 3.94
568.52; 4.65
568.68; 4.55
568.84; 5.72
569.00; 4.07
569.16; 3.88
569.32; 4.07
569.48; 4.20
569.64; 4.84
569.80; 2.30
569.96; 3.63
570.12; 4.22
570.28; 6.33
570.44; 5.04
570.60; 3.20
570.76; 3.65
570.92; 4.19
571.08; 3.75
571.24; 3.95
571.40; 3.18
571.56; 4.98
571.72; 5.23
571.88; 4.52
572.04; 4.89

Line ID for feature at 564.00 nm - H-beta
